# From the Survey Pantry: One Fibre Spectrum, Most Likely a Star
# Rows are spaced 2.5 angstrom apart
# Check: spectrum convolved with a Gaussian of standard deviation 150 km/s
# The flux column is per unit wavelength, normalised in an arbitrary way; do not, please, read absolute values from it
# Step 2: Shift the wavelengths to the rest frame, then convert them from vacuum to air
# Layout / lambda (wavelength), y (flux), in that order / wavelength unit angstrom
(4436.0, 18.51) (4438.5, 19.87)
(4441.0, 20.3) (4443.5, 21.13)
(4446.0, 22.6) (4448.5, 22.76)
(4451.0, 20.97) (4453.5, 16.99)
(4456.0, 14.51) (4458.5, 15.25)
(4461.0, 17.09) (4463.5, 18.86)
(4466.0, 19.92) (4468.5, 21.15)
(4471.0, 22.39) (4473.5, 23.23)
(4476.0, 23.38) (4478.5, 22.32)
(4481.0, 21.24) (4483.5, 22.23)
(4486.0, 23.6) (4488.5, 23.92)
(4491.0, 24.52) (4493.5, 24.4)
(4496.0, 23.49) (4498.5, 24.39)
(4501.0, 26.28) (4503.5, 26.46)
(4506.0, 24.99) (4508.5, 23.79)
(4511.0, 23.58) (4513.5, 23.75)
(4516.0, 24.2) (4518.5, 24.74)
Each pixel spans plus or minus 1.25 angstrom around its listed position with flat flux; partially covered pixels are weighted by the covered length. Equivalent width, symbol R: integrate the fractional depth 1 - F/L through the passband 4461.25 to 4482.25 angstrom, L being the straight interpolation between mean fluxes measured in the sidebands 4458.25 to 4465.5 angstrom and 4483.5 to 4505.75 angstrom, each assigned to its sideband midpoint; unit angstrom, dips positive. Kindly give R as -1.8 angstrom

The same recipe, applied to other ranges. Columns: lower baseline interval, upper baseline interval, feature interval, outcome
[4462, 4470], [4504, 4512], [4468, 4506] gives -2.5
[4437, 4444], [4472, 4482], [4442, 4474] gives 2.5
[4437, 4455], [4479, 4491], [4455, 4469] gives 2.5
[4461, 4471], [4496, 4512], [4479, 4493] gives -0.4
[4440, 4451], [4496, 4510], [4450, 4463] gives 3.1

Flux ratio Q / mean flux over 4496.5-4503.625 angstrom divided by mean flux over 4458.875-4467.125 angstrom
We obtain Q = 1.4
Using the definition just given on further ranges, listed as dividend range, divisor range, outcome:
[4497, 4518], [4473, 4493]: 1.07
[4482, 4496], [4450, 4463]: 1.39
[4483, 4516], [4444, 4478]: 1.21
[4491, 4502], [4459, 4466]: 1.36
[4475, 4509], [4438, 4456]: 1.18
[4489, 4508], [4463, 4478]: 1.15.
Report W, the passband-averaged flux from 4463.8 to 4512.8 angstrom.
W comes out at 23.4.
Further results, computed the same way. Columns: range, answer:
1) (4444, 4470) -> 19.1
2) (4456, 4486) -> 20.5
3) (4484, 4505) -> 24.6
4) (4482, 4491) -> 23.4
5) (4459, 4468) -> 18.6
